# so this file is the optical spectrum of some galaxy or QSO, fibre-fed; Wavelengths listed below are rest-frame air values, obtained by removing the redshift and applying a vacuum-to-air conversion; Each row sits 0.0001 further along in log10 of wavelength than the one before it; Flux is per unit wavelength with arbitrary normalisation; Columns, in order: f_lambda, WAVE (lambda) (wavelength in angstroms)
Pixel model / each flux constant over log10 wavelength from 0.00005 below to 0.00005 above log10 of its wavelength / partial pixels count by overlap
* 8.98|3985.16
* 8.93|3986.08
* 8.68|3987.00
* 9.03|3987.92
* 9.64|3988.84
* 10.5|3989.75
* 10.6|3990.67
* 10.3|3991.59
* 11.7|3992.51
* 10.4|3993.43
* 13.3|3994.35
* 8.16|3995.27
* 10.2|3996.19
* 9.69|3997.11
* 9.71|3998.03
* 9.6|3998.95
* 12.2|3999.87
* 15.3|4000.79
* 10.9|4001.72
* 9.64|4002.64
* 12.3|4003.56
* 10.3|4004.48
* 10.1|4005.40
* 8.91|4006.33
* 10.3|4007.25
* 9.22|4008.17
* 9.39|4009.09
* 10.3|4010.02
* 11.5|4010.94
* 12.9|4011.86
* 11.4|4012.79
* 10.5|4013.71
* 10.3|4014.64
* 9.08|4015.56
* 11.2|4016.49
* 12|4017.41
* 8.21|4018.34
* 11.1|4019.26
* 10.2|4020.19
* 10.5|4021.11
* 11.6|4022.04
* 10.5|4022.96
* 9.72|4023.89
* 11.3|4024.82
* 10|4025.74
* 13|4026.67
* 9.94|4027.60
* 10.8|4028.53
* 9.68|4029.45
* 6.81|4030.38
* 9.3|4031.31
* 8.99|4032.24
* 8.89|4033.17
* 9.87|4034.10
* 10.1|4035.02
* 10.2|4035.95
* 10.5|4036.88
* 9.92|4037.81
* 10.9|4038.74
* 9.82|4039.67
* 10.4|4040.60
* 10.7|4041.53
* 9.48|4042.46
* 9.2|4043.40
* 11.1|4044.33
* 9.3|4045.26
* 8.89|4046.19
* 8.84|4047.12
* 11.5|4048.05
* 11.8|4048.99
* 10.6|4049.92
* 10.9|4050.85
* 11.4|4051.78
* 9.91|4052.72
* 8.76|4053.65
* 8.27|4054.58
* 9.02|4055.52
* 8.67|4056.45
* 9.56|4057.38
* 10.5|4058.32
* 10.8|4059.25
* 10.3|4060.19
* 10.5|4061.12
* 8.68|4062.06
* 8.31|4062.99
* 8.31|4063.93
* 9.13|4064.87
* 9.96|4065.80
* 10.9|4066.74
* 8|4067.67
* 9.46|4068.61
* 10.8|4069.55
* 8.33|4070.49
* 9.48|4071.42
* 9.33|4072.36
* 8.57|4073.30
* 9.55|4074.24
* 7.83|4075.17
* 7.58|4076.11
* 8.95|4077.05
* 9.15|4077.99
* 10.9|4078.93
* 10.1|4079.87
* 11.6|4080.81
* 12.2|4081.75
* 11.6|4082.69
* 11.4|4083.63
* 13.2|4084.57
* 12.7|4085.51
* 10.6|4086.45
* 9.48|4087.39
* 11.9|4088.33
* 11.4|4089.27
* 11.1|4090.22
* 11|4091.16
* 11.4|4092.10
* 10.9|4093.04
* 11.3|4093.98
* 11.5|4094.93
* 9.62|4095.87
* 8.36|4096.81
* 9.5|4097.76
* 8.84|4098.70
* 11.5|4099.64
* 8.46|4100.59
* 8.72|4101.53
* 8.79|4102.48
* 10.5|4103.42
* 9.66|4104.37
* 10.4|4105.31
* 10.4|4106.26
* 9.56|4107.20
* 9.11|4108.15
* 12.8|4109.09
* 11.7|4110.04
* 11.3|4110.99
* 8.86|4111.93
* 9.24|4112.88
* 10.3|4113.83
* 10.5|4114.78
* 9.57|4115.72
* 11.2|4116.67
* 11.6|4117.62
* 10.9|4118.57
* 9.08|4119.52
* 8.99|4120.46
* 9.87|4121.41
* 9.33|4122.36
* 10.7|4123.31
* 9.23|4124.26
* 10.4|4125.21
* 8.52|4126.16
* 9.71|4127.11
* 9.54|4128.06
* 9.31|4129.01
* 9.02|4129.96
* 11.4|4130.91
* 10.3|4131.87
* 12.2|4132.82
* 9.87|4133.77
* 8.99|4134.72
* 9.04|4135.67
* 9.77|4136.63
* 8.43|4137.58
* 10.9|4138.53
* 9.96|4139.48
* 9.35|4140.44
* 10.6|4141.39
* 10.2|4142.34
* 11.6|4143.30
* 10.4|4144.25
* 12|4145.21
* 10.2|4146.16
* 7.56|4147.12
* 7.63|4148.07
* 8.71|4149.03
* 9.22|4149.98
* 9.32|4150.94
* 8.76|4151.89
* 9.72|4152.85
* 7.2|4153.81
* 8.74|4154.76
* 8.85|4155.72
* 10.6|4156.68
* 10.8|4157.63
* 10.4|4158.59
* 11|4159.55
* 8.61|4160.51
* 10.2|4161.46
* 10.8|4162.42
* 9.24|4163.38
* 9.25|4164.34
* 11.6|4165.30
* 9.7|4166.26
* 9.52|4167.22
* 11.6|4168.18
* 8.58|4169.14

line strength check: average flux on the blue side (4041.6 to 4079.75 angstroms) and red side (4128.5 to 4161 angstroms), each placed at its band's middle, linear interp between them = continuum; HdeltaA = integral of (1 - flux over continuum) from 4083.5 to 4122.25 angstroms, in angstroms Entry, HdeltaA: -3.01 angstroms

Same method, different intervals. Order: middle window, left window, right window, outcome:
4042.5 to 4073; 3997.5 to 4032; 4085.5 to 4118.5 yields 2.2 angstroms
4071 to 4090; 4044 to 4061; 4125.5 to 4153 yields -0.9 angstroms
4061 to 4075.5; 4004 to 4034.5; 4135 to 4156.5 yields 1.1 angstroms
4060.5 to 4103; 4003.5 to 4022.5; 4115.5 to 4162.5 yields 0.4 angstroms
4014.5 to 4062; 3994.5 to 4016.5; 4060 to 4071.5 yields -0.8 angstroms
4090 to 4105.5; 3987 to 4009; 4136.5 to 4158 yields -0.3 angstroms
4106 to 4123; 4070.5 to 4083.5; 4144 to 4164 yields -1.1 angstroms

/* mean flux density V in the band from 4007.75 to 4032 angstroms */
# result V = 10.4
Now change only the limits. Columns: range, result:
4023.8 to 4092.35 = 10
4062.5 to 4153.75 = 9.98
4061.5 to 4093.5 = 10.1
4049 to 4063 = 9.87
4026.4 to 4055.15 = 9.97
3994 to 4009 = 10.6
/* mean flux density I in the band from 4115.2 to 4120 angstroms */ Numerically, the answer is 10.5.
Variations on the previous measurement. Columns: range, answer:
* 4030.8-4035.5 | 9.41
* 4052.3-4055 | 9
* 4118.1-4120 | 10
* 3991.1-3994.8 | 11.4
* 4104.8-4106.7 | 10.4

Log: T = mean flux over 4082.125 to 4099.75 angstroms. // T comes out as 10.9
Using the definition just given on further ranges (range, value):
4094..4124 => 10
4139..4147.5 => 10.2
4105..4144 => 10.1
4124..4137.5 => 9.77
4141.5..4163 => 9.67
